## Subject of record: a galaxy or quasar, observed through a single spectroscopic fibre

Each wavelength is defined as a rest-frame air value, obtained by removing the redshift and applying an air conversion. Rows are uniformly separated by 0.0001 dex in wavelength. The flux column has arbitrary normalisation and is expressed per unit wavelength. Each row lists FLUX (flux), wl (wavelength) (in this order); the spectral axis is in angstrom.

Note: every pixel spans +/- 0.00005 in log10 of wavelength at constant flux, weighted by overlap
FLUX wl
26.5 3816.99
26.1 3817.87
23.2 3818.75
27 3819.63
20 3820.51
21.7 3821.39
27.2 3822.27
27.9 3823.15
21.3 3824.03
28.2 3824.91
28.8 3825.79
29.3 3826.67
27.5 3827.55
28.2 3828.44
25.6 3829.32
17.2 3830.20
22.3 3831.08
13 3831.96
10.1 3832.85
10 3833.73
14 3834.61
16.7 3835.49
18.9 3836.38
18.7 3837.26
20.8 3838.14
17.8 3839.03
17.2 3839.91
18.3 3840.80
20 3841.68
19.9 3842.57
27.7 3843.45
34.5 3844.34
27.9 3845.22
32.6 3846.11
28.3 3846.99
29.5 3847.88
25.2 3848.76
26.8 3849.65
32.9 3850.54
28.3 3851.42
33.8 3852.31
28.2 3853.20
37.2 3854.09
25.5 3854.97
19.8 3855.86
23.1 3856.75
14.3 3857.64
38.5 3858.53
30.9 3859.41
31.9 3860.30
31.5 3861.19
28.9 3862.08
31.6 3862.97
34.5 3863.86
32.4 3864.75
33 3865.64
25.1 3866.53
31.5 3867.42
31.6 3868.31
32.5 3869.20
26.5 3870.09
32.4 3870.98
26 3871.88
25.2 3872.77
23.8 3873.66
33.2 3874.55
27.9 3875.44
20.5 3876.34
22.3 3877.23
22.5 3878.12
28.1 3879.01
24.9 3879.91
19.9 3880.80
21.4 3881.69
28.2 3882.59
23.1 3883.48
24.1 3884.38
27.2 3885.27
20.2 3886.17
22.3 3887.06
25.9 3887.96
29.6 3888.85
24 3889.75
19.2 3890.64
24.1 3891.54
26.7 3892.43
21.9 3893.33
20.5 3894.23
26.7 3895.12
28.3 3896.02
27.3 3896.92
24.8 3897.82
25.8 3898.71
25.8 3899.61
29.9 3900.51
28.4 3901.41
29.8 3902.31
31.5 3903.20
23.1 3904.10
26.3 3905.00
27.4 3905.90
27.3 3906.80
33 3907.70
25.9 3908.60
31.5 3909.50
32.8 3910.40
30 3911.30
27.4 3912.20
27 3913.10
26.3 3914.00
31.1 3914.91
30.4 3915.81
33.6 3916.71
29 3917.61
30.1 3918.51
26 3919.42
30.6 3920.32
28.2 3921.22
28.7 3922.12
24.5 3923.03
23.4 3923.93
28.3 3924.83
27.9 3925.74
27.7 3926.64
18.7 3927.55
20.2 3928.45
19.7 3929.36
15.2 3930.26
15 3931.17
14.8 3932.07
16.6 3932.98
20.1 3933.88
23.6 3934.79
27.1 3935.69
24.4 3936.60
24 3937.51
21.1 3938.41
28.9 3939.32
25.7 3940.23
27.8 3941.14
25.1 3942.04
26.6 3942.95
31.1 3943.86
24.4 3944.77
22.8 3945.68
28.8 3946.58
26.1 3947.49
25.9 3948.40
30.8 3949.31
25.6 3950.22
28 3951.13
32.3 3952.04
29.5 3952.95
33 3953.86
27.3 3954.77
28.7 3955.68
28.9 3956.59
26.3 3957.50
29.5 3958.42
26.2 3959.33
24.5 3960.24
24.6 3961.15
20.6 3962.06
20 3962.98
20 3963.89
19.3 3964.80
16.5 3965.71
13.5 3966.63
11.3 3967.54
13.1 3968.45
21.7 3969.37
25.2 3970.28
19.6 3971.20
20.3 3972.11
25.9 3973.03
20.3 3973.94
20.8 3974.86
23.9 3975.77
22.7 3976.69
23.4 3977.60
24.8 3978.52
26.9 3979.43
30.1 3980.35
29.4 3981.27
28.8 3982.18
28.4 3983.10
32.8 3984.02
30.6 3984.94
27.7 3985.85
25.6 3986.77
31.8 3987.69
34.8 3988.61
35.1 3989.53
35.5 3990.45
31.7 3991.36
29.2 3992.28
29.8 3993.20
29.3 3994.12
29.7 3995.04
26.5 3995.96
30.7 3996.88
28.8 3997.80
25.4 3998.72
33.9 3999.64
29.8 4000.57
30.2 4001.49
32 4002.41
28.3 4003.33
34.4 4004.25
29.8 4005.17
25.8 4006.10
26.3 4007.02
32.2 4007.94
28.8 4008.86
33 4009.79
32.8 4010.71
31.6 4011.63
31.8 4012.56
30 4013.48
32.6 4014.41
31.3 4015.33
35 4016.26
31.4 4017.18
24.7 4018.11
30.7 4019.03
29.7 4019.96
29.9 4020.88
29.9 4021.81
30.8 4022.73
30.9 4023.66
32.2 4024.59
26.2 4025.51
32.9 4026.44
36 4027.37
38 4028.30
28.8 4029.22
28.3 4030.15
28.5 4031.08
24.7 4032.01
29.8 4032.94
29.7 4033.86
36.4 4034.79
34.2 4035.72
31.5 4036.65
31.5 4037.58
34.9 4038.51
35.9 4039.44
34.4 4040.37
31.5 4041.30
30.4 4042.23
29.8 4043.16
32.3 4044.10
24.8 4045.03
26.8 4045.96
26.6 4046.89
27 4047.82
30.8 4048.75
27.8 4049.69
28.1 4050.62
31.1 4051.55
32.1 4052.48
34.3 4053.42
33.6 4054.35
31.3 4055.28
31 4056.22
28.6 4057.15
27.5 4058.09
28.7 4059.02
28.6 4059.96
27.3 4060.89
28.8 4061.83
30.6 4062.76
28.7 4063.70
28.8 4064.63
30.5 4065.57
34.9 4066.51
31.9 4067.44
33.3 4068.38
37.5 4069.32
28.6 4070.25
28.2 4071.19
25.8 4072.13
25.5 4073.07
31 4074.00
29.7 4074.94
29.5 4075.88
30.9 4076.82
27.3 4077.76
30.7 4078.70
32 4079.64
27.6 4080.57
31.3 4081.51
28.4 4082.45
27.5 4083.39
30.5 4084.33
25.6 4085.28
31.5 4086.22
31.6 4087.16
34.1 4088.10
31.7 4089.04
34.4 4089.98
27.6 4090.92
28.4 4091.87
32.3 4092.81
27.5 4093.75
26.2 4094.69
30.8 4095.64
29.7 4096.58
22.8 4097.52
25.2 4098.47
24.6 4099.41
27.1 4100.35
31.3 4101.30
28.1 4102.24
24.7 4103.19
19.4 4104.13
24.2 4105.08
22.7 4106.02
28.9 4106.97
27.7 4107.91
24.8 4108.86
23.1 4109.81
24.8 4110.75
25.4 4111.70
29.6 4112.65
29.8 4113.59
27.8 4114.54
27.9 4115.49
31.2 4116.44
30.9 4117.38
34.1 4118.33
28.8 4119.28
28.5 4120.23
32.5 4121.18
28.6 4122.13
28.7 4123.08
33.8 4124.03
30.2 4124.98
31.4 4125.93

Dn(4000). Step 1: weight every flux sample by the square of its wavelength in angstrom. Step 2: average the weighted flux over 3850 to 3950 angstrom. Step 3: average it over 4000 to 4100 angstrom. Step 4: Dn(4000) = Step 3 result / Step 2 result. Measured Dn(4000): 1.23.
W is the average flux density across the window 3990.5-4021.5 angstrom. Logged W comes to 30.3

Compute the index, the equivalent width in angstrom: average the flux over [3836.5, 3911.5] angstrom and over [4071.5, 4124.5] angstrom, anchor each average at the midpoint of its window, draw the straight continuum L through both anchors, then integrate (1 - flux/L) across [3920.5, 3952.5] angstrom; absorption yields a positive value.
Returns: 3.1 angstrom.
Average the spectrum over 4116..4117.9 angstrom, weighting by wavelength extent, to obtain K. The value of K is 31.2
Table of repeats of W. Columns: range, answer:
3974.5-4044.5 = 30.3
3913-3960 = 26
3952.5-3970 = 22.9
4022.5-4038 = 31.2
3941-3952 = 27.1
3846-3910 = 27.2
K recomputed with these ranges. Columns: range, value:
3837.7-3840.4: 18.6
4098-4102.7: 27.3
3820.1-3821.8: 20.8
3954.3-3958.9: 28.1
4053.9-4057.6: 31.1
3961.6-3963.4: 20.3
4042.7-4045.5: 28.9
